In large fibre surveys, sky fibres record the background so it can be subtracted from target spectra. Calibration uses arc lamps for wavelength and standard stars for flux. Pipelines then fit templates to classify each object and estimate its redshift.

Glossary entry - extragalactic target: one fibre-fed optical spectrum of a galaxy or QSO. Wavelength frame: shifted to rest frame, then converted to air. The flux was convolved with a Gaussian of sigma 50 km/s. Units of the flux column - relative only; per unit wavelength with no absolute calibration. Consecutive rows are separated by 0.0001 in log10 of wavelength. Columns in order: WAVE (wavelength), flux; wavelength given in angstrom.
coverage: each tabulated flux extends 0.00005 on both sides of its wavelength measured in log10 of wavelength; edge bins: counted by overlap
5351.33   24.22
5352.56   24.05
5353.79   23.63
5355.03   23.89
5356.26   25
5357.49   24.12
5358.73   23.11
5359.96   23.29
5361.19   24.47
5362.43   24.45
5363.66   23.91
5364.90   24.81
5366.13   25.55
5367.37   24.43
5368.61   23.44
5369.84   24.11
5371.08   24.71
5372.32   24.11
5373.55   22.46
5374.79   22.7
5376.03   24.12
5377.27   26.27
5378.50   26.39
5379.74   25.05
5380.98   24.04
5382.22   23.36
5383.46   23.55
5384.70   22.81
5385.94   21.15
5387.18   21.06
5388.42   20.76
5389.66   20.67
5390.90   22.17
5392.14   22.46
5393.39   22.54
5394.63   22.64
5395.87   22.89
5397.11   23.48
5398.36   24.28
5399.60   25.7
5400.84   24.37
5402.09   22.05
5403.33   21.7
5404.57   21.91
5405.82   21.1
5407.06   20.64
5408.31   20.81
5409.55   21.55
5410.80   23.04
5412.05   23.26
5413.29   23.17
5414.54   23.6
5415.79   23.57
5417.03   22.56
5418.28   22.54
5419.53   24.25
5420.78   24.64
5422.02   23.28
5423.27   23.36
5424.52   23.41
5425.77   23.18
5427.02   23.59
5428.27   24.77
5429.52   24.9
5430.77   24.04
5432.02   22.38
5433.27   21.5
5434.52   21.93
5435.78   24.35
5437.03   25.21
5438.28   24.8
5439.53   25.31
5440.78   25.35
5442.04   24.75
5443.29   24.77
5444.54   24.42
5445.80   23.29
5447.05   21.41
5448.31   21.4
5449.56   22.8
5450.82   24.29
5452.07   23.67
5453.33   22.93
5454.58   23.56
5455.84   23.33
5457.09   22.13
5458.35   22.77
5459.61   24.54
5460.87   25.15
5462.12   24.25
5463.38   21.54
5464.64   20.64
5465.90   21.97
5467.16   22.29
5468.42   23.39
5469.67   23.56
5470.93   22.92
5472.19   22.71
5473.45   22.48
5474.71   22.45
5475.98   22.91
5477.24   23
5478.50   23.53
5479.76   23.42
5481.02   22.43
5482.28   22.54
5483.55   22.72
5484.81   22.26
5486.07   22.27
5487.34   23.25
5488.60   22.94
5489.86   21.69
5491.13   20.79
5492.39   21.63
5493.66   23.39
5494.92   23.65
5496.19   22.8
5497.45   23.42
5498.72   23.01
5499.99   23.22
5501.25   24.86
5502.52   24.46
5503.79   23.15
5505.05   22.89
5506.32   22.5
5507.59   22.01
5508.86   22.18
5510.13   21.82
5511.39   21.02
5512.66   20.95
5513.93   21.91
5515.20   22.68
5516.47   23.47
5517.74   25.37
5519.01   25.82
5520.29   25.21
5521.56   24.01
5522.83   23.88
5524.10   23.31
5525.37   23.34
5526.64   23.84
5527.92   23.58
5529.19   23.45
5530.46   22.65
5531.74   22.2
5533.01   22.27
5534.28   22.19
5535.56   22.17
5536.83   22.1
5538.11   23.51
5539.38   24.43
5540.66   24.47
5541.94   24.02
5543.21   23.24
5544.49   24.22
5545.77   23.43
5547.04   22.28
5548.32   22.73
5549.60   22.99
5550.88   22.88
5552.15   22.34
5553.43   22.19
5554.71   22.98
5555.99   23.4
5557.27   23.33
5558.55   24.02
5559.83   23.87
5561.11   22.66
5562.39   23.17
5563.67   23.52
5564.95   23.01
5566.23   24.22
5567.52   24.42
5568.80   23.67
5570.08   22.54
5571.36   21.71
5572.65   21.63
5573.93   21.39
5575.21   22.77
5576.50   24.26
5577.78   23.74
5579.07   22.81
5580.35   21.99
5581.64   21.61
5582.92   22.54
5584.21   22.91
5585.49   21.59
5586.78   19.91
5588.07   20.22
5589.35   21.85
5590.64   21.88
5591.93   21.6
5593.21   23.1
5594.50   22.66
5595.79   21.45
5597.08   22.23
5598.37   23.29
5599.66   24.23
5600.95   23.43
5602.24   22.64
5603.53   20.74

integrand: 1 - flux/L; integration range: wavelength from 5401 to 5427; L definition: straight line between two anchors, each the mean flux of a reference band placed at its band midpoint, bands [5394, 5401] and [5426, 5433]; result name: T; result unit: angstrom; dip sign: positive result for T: 1.2 angstrom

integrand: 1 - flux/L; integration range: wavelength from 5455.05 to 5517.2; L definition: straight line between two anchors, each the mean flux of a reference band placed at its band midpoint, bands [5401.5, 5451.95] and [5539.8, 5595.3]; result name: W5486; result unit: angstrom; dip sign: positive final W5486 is 0.8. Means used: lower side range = 23.2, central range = 22.8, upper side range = 22.8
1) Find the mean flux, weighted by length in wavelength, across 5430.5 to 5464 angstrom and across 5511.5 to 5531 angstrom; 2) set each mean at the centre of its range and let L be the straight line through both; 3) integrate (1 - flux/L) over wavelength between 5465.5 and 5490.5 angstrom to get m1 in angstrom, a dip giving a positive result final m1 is 0.83 angstrom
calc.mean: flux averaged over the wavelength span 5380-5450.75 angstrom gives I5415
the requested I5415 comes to 23.1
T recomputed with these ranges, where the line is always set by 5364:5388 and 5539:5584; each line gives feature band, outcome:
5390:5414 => 1.2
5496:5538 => 0.3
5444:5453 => 0.2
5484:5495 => 0.5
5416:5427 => 0.1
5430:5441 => -0.1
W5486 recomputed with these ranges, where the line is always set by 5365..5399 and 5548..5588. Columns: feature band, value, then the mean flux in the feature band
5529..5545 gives -0.2 angstrom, 23.1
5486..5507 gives 0.0 angstrom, 22.9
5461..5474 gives 0.2 angstrom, 22.7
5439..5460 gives -0.3 angstrom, 23.5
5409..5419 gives 0.2 angstrom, 22.9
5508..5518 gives 0.3 angstrom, 22.3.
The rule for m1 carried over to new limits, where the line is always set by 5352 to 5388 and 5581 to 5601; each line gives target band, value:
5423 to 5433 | -0.08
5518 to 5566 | -1.75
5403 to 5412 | 0.75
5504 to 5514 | 0.36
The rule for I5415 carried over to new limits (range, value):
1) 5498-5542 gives 23.2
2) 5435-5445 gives 24.8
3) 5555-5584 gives 23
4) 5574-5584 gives 22.7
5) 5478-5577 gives 23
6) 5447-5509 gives 22.9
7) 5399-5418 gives 22.6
